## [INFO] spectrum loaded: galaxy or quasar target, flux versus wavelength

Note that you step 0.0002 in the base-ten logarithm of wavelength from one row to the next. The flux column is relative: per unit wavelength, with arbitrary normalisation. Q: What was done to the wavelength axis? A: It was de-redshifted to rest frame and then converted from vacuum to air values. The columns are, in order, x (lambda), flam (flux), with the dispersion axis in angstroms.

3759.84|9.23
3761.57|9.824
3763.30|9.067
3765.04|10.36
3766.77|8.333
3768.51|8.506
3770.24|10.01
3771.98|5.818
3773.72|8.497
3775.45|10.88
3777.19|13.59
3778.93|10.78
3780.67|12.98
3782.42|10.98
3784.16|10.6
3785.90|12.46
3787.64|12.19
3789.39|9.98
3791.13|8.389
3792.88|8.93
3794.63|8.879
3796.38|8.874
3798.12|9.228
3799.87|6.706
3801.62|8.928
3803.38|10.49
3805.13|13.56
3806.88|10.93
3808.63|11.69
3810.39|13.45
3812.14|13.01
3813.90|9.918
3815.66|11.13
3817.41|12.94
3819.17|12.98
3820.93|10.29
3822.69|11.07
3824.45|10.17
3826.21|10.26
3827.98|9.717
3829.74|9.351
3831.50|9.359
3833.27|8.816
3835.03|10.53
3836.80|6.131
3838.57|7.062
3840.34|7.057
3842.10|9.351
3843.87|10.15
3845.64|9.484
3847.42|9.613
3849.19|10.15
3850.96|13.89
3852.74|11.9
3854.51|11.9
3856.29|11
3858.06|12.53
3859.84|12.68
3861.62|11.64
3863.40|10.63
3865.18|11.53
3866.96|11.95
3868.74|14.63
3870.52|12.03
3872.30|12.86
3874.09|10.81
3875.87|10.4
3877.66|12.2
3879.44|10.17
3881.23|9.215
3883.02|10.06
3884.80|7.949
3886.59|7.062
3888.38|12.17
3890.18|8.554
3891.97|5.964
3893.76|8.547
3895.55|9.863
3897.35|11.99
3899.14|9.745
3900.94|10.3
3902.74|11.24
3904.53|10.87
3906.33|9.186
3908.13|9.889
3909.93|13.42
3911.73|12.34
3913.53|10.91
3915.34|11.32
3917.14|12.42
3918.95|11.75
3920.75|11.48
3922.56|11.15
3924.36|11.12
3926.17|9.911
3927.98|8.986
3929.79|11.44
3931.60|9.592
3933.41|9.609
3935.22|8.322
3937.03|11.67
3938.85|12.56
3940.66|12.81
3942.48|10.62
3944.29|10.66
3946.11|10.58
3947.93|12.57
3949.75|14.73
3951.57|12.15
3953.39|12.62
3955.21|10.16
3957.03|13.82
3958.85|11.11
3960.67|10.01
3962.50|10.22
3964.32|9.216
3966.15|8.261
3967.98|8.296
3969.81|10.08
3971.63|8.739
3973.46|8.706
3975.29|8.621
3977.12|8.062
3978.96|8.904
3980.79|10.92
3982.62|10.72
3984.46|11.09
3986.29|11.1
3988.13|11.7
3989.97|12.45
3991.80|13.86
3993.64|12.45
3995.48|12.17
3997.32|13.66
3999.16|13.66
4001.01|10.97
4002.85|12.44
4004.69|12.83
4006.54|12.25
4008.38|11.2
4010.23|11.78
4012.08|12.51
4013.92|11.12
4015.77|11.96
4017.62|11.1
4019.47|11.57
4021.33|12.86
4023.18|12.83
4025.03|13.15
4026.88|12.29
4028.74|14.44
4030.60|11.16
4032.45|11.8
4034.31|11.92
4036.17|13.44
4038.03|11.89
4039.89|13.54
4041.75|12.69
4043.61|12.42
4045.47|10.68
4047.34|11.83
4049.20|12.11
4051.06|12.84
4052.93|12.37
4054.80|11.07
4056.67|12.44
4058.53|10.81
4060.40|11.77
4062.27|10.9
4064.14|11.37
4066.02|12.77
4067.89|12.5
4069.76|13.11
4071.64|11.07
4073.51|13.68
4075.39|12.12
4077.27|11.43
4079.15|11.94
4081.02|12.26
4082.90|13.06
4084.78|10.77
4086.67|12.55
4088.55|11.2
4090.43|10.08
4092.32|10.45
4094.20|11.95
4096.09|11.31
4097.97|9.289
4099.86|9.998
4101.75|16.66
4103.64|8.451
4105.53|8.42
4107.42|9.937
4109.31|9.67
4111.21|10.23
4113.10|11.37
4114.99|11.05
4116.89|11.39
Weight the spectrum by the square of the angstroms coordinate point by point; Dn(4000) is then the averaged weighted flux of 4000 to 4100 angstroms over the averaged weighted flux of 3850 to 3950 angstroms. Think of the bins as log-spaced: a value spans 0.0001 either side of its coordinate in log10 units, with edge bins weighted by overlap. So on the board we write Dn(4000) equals 1.17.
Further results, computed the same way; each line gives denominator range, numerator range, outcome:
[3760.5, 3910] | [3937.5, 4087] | 1.24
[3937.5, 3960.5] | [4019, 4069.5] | 1.07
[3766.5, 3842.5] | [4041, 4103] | 1.34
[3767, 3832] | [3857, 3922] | 1.09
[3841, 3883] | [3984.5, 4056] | 1.18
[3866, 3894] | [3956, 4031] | 1.16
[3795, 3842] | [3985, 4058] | 1.34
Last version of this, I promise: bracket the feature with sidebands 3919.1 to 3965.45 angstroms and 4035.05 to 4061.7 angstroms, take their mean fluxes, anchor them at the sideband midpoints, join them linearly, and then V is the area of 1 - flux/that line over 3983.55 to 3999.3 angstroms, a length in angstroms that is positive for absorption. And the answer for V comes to -1.14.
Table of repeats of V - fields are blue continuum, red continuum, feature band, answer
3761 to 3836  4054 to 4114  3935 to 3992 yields 0.85 angstroms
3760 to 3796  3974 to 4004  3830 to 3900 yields 1.99 angstroms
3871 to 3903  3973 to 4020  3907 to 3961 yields -3.68 angstroms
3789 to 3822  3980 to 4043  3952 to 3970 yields 2.09 angstroms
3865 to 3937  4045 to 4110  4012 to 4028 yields -1.35 angstroms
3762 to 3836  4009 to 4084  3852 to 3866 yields -1.22 angstroms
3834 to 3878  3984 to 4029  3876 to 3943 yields 5.47 angstroms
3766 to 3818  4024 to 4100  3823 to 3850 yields 3.75 angstroms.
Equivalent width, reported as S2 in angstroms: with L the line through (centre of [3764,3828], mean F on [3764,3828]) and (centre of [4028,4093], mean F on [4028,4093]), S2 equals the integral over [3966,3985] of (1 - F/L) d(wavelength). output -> 3.64 angstroms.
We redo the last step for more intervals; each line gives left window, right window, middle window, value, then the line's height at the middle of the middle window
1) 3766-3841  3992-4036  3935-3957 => -0.4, 11.6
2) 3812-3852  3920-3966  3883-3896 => 2.4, 10.6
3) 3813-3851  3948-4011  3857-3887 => -2.7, 10.2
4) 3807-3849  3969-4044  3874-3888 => 1.1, 10.6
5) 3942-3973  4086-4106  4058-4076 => -1.8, 10.9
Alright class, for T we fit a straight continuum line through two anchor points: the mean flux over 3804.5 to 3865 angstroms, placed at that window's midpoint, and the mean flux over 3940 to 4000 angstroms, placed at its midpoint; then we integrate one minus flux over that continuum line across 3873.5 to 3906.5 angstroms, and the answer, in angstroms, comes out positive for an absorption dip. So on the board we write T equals 3.2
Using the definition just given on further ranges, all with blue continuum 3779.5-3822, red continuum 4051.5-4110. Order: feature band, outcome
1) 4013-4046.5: -2.7 angstroms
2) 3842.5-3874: -1.9 angstroms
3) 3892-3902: 1.2 angstroms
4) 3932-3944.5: 0.3 angstroms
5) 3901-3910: 0.4 angstroms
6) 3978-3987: 0.6 angstroms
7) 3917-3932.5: 0.4 angstroms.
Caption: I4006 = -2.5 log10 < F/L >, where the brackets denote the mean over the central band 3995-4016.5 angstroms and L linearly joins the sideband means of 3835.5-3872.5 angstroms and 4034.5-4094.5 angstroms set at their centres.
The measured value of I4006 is -0.05 mag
